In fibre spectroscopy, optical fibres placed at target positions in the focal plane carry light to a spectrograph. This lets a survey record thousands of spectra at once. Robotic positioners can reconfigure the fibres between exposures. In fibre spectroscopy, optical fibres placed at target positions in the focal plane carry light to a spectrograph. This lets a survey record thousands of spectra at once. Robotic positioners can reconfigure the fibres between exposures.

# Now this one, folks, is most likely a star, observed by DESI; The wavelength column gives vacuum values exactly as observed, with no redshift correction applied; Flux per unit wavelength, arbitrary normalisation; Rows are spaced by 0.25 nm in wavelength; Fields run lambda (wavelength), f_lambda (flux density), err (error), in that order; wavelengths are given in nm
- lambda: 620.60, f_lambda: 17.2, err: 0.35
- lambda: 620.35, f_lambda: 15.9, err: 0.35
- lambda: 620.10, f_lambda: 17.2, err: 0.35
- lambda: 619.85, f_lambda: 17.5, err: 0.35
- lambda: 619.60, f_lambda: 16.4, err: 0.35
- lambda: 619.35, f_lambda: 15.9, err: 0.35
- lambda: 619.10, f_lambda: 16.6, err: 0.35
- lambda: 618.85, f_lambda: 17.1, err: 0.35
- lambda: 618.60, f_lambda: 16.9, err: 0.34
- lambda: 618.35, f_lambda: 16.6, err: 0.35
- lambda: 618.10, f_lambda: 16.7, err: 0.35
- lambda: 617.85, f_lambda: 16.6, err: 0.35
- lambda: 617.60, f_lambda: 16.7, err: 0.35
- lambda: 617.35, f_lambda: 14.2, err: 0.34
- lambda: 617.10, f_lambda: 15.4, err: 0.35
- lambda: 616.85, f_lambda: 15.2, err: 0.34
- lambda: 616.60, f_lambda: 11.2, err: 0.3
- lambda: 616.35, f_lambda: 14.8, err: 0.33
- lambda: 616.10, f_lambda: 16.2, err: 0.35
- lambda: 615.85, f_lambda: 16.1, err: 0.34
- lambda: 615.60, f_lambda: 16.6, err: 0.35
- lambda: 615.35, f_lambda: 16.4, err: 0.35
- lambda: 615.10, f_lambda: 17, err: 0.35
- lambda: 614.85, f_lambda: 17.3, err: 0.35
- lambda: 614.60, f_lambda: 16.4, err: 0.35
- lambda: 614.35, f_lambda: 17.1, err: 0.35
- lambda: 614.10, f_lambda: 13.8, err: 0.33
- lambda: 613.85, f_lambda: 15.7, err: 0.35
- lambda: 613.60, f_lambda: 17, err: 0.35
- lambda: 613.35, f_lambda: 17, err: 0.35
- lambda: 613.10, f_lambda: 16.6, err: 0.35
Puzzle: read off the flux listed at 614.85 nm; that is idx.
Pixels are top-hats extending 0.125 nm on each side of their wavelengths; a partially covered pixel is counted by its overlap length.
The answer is 17.3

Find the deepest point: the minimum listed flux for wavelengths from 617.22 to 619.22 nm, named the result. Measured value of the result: 14.2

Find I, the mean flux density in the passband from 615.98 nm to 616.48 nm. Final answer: 15.4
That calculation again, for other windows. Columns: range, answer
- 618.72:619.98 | 16.7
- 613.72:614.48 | 15.5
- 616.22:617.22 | 14.2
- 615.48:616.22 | 16.3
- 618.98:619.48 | 16.2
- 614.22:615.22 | 16.9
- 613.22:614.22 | 15.9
